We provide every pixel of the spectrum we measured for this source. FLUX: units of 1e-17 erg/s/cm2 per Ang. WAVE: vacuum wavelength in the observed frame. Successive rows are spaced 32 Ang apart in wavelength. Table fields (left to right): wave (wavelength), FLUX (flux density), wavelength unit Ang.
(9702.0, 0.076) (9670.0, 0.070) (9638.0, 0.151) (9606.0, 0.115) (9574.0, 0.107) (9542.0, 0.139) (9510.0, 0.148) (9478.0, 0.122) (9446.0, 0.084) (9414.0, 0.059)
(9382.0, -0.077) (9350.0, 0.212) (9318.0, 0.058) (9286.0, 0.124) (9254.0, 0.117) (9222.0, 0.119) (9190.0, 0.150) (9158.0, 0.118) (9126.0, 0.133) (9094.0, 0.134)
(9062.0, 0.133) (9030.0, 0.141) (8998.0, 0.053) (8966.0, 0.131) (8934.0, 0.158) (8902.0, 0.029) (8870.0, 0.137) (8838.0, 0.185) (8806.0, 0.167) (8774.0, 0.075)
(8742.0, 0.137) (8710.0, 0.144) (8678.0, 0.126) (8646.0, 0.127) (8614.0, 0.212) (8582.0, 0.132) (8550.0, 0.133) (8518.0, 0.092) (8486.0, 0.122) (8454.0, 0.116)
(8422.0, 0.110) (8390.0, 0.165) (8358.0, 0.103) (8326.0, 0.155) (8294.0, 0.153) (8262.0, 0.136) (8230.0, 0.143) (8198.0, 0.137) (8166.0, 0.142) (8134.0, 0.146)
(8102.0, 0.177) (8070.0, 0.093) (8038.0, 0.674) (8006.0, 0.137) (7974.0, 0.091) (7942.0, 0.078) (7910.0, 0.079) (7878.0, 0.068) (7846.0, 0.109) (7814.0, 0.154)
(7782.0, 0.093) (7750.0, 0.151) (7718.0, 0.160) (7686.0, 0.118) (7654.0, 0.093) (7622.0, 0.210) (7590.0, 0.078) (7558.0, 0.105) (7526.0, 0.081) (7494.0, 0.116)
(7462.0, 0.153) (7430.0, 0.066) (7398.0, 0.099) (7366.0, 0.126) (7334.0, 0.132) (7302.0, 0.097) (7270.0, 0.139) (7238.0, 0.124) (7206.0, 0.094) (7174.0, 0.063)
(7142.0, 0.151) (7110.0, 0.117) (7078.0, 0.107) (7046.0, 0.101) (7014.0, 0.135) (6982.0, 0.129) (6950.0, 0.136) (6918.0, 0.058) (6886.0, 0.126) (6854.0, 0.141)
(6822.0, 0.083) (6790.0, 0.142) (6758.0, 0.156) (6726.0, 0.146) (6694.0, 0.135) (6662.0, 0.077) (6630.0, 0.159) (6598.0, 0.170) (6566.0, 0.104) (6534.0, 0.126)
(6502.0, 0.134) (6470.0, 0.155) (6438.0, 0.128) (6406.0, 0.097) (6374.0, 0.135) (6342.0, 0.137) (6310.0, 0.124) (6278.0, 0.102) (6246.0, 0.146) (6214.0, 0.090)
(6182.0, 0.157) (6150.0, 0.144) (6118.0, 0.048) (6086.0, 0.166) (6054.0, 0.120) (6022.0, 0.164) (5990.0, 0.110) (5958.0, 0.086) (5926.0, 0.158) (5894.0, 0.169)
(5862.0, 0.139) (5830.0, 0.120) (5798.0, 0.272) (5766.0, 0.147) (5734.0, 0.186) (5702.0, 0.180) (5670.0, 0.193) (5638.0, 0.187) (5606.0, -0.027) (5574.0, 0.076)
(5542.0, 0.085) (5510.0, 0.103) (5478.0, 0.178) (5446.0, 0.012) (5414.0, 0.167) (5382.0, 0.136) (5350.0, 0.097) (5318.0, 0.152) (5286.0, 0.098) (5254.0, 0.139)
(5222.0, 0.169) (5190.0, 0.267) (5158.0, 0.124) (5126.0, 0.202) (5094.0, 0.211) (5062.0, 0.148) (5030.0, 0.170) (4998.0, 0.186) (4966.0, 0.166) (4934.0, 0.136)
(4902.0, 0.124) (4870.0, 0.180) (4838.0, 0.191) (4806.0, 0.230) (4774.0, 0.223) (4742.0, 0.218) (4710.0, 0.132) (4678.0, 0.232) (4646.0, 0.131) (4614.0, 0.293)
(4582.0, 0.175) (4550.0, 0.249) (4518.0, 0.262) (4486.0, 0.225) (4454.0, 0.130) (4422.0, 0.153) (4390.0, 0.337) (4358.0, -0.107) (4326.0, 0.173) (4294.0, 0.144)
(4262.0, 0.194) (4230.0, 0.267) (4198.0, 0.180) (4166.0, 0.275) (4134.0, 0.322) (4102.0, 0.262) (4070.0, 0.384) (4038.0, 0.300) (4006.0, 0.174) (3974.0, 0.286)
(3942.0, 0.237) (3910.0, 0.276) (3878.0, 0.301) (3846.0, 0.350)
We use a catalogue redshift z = 1.155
